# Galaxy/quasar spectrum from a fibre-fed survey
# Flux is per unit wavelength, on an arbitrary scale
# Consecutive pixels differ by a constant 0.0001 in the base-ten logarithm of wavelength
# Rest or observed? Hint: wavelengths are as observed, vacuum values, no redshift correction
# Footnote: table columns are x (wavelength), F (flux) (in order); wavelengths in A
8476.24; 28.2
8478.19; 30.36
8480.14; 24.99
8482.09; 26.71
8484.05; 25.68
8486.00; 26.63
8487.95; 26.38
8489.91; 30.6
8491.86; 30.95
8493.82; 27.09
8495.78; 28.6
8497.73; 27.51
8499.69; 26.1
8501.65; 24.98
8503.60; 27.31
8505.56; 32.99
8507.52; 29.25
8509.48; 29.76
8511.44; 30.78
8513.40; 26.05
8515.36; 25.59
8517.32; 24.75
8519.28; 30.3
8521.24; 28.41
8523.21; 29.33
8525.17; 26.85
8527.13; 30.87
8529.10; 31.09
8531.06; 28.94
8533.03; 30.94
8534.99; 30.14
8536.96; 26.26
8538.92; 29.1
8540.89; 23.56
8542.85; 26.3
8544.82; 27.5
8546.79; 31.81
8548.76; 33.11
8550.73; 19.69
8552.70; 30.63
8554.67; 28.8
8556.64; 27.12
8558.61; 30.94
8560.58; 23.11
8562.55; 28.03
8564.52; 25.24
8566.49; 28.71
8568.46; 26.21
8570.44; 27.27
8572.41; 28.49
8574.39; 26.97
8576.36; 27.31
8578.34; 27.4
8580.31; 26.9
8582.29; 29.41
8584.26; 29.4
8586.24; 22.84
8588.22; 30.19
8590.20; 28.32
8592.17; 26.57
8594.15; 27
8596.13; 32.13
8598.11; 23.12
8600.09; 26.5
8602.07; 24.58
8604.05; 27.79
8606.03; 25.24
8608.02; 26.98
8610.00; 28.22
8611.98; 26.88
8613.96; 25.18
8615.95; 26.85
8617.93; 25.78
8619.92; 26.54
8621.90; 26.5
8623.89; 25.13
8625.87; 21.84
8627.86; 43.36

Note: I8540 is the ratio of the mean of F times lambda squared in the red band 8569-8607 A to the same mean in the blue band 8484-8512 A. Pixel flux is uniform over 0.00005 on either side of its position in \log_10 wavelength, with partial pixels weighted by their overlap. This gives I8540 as 0.98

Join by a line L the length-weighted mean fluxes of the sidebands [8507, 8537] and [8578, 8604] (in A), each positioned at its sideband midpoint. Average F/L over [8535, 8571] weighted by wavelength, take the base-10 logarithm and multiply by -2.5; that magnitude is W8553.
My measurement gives 0.02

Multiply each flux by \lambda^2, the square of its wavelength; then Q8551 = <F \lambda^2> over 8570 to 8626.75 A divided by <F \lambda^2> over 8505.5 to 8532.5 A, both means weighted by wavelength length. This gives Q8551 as 0.9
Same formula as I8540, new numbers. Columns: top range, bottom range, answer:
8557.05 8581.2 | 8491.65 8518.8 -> 0.99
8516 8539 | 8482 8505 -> 1.06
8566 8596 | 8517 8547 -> 0.98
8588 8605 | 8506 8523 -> 0.98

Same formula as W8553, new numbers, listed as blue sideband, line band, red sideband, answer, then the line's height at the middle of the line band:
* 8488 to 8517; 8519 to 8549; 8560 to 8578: -0.05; 27.6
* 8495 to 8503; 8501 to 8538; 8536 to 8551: -0.06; 27.1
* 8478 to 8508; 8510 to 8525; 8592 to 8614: -0.01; 27.6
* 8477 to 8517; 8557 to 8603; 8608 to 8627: -0.03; 26.6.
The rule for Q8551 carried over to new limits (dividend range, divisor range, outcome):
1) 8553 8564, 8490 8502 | 1.01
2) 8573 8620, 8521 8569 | 0.97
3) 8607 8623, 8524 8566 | 0.96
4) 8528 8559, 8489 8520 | 1.02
